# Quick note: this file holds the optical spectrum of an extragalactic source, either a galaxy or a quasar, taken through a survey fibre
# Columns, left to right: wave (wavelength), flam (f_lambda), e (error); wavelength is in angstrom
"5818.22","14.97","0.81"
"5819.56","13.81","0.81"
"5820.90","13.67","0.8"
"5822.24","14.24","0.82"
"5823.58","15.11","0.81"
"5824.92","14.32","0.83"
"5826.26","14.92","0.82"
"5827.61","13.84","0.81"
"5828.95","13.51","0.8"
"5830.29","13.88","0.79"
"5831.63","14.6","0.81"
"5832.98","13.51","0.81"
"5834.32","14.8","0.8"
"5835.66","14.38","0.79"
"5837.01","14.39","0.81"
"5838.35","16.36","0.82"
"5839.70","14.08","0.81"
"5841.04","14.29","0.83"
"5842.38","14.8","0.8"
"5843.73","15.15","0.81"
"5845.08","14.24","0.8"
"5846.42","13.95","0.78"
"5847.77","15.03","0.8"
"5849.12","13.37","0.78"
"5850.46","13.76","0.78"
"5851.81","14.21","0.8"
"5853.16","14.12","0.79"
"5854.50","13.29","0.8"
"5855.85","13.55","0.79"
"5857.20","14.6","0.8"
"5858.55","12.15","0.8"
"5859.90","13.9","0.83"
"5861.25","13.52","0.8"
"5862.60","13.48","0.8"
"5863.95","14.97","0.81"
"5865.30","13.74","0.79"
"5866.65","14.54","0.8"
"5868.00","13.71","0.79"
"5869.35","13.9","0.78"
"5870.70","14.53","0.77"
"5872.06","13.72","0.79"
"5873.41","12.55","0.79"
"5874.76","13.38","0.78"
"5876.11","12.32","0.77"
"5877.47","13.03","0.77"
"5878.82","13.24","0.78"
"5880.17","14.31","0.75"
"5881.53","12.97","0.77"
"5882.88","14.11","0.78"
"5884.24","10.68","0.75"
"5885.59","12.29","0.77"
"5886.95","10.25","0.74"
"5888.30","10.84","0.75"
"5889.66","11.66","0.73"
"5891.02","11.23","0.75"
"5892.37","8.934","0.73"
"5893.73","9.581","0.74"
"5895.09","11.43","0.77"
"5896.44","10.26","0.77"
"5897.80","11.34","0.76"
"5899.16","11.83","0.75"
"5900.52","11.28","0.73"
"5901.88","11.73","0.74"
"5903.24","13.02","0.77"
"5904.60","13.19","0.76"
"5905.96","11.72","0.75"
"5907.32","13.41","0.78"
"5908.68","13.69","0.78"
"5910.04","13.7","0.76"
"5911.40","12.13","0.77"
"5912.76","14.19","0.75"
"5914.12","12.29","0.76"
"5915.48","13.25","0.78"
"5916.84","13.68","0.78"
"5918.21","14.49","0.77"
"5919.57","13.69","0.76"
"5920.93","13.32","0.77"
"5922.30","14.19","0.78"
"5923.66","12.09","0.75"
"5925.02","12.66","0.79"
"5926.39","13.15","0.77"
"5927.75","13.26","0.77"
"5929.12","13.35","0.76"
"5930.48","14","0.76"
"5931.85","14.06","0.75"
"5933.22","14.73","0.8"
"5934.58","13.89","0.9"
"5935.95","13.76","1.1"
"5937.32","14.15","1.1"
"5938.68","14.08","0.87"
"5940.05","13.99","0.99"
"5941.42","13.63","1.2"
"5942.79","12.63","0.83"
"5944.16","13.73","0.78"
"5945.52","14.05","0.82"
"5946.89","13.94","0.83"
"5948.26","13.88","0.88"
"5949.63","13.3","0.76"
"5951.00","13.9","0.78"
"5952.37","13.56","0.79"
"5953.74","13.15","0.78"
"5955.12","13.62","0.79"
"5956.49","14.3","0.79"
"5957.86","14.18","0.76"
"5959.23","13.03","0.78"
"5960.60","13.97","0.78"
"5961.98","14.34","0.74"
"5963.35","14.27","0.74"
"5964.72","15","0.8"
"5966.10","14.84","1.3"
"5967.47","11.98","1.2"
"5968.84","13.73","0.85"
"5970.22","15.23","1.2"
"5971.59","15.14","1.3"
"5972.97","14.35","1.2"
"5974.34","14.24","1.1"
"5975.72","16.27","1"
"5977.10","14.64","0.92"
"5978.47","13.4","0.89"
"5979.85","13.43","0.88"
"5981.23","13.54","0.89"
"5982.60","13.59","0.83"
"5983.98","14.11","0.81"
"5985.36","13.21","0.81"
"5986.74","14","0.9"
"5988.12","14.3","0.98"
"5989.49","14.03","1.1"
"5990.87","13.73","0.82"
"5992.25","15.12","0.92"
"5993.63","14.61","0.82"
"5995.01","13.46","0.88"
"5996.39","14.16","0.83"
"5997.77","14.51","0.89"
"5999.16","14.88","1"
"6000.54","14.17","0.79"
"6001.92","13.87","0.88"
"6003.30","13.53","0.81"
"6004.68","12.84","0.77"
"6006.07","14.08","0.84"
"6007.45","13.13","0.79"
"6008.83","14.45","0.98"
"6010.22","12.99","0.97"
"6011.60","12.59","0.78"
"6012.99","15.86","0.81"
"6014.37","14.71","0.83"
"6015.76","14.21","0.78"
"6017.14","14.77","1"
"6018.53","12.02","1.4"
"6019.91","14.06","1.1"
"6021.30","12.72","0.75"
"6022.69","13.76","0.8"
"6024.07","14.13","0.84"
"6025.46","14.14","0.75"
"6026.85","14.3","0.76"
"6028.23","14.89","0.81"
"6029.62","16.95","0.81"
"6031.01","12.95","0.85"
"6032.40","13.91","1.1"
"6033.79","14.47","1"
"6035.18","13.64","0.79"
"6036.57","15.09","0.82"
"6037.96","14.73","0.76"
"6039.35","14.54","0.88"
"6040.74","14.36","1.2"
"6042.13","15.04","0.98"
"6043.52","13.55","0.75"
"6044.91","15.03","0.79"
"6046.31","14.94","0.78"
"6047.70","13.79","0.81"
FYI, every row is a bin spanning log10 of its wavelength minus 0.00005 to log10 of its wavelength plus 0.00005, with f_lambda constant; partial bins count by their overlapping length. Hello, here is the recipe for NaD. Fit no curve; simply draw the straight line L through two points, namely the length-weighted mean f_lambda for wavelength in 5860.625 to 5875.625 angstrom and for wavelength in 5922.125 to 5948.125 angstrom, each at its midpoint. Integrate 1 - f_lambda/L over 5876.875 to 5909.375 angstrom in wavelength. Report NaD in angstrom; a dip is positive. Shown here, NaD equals 4.33 angstrom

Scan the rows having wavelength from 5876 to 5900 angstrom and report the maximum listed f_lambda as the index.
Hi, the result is 14.31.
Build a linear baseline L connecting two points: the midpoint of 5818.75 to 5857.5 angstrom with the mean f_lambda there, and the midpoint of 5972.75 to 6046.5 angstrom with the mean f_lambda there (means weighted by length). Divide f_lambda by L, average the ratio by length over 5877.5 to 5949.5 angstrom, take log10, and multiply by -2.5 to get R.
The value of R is 0.111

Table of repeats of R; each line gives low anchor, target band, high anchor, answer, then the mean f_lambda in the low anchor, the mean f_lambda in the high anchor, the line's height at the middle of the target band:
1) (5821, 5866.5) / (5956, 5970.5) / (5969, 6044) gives 0.01 mag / 14.2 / 14.2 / 14.2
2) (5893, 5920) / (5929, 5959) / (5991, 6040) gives -0.06 mag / 12.5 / 14.1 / 13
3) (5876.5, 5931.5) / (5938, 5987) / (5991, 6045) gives -0.05 mag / 12.5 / 14.1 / 13.3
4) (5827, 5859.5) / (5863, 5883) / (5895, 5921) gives -0.01 mag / 14.2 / 12.7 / 13.5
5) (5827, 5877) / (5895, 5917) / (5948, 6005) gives 0.13 mag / 14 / 14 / 14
